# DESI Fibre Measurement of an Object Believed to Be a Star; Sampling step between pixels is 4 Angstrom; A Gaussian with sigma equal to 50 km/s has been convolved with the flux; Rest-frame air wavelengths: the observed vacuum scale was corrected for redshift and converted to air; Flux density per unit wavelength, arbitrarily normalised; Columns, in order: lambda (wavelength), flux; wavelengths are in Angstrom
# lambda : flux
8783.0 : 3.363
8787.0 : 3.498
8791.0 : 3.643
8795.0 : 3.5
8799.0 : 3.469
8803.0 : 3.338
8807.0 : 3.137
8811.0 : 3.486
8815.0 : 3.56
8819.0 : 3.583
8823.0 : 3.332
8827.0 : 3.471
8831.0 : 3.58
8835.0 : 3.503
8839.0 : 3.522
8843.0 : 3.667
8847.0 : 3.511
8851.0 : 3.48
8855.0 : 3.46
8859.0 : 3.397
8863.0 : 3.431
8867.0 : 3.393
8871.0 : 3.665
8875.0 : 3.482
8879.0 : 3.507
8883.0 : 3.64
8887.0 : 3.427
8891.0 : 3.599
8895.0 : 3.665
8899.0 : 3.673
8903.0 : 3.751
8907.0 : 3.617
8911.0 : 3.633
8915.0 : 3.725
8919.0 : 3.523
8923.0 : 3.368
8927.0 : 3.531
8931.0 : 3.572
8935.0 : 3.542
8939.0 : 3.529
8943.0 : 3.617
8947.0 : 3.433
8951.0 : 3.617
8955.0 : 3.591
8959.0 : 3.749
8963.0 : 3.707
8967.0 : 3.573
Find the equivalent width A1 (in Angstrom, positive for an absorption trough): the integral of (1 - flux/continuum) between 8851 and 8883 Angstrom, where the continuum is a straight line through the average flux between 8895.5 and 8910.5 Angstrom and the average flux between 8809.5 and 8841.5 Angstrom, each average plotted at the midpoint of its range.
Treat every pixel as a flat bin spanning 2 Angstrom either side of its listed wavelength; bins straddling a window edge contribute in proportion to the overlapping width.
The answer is 1.0 Angstrom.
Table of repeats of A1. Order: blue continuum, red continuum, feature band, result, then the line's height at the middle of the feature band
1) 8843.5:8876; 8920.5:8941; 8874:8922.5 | -1.39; 3.5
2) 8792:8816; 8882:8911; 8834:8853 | -0.17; 3.51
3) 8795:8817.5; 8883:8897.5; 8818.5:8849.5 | -0.46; 3.47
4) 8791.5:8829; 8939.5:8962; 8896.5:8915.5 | -0.68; 3.55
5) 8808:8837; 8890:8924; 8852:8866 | 0.46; 3.55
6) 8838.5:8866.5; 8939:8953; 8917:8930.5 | 0.20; 3.54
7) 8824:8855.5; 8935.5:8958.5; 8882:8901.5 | -0.32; 3.54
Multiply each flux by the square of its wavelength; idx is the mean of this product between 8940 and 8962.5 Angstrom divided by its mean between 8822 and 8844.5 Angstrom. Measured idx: 1.05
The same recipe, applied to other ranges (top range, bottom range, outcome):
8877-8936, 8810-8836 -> 1.04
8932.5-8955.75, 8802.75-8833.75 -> 1.06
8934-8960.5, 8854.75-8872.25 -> 1.05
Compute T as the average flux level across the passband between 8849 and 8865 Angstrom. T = 3.44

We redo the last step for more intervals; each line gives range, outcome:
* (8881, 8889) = 3.53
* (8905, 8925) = 3.57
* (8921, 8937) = 3.5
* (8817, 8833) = 3.49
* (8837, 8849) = 3.57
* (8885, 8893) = 3.51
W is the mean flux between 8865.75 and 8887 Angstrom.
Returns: 3.53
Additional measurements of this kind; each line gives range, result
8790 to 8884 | 3.49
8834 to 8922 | 3.56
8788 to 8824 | 3.45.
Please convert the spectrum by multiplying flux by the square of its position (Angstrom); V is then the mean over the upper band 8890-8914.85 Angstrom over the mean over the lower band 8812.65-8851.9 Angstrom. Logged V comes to 1.06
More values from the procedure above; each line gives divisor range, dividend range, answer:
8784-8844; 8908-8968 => 1.06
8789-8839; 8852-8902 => 1.03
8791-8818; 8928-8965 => 1.08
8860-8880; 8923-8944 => 1.03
